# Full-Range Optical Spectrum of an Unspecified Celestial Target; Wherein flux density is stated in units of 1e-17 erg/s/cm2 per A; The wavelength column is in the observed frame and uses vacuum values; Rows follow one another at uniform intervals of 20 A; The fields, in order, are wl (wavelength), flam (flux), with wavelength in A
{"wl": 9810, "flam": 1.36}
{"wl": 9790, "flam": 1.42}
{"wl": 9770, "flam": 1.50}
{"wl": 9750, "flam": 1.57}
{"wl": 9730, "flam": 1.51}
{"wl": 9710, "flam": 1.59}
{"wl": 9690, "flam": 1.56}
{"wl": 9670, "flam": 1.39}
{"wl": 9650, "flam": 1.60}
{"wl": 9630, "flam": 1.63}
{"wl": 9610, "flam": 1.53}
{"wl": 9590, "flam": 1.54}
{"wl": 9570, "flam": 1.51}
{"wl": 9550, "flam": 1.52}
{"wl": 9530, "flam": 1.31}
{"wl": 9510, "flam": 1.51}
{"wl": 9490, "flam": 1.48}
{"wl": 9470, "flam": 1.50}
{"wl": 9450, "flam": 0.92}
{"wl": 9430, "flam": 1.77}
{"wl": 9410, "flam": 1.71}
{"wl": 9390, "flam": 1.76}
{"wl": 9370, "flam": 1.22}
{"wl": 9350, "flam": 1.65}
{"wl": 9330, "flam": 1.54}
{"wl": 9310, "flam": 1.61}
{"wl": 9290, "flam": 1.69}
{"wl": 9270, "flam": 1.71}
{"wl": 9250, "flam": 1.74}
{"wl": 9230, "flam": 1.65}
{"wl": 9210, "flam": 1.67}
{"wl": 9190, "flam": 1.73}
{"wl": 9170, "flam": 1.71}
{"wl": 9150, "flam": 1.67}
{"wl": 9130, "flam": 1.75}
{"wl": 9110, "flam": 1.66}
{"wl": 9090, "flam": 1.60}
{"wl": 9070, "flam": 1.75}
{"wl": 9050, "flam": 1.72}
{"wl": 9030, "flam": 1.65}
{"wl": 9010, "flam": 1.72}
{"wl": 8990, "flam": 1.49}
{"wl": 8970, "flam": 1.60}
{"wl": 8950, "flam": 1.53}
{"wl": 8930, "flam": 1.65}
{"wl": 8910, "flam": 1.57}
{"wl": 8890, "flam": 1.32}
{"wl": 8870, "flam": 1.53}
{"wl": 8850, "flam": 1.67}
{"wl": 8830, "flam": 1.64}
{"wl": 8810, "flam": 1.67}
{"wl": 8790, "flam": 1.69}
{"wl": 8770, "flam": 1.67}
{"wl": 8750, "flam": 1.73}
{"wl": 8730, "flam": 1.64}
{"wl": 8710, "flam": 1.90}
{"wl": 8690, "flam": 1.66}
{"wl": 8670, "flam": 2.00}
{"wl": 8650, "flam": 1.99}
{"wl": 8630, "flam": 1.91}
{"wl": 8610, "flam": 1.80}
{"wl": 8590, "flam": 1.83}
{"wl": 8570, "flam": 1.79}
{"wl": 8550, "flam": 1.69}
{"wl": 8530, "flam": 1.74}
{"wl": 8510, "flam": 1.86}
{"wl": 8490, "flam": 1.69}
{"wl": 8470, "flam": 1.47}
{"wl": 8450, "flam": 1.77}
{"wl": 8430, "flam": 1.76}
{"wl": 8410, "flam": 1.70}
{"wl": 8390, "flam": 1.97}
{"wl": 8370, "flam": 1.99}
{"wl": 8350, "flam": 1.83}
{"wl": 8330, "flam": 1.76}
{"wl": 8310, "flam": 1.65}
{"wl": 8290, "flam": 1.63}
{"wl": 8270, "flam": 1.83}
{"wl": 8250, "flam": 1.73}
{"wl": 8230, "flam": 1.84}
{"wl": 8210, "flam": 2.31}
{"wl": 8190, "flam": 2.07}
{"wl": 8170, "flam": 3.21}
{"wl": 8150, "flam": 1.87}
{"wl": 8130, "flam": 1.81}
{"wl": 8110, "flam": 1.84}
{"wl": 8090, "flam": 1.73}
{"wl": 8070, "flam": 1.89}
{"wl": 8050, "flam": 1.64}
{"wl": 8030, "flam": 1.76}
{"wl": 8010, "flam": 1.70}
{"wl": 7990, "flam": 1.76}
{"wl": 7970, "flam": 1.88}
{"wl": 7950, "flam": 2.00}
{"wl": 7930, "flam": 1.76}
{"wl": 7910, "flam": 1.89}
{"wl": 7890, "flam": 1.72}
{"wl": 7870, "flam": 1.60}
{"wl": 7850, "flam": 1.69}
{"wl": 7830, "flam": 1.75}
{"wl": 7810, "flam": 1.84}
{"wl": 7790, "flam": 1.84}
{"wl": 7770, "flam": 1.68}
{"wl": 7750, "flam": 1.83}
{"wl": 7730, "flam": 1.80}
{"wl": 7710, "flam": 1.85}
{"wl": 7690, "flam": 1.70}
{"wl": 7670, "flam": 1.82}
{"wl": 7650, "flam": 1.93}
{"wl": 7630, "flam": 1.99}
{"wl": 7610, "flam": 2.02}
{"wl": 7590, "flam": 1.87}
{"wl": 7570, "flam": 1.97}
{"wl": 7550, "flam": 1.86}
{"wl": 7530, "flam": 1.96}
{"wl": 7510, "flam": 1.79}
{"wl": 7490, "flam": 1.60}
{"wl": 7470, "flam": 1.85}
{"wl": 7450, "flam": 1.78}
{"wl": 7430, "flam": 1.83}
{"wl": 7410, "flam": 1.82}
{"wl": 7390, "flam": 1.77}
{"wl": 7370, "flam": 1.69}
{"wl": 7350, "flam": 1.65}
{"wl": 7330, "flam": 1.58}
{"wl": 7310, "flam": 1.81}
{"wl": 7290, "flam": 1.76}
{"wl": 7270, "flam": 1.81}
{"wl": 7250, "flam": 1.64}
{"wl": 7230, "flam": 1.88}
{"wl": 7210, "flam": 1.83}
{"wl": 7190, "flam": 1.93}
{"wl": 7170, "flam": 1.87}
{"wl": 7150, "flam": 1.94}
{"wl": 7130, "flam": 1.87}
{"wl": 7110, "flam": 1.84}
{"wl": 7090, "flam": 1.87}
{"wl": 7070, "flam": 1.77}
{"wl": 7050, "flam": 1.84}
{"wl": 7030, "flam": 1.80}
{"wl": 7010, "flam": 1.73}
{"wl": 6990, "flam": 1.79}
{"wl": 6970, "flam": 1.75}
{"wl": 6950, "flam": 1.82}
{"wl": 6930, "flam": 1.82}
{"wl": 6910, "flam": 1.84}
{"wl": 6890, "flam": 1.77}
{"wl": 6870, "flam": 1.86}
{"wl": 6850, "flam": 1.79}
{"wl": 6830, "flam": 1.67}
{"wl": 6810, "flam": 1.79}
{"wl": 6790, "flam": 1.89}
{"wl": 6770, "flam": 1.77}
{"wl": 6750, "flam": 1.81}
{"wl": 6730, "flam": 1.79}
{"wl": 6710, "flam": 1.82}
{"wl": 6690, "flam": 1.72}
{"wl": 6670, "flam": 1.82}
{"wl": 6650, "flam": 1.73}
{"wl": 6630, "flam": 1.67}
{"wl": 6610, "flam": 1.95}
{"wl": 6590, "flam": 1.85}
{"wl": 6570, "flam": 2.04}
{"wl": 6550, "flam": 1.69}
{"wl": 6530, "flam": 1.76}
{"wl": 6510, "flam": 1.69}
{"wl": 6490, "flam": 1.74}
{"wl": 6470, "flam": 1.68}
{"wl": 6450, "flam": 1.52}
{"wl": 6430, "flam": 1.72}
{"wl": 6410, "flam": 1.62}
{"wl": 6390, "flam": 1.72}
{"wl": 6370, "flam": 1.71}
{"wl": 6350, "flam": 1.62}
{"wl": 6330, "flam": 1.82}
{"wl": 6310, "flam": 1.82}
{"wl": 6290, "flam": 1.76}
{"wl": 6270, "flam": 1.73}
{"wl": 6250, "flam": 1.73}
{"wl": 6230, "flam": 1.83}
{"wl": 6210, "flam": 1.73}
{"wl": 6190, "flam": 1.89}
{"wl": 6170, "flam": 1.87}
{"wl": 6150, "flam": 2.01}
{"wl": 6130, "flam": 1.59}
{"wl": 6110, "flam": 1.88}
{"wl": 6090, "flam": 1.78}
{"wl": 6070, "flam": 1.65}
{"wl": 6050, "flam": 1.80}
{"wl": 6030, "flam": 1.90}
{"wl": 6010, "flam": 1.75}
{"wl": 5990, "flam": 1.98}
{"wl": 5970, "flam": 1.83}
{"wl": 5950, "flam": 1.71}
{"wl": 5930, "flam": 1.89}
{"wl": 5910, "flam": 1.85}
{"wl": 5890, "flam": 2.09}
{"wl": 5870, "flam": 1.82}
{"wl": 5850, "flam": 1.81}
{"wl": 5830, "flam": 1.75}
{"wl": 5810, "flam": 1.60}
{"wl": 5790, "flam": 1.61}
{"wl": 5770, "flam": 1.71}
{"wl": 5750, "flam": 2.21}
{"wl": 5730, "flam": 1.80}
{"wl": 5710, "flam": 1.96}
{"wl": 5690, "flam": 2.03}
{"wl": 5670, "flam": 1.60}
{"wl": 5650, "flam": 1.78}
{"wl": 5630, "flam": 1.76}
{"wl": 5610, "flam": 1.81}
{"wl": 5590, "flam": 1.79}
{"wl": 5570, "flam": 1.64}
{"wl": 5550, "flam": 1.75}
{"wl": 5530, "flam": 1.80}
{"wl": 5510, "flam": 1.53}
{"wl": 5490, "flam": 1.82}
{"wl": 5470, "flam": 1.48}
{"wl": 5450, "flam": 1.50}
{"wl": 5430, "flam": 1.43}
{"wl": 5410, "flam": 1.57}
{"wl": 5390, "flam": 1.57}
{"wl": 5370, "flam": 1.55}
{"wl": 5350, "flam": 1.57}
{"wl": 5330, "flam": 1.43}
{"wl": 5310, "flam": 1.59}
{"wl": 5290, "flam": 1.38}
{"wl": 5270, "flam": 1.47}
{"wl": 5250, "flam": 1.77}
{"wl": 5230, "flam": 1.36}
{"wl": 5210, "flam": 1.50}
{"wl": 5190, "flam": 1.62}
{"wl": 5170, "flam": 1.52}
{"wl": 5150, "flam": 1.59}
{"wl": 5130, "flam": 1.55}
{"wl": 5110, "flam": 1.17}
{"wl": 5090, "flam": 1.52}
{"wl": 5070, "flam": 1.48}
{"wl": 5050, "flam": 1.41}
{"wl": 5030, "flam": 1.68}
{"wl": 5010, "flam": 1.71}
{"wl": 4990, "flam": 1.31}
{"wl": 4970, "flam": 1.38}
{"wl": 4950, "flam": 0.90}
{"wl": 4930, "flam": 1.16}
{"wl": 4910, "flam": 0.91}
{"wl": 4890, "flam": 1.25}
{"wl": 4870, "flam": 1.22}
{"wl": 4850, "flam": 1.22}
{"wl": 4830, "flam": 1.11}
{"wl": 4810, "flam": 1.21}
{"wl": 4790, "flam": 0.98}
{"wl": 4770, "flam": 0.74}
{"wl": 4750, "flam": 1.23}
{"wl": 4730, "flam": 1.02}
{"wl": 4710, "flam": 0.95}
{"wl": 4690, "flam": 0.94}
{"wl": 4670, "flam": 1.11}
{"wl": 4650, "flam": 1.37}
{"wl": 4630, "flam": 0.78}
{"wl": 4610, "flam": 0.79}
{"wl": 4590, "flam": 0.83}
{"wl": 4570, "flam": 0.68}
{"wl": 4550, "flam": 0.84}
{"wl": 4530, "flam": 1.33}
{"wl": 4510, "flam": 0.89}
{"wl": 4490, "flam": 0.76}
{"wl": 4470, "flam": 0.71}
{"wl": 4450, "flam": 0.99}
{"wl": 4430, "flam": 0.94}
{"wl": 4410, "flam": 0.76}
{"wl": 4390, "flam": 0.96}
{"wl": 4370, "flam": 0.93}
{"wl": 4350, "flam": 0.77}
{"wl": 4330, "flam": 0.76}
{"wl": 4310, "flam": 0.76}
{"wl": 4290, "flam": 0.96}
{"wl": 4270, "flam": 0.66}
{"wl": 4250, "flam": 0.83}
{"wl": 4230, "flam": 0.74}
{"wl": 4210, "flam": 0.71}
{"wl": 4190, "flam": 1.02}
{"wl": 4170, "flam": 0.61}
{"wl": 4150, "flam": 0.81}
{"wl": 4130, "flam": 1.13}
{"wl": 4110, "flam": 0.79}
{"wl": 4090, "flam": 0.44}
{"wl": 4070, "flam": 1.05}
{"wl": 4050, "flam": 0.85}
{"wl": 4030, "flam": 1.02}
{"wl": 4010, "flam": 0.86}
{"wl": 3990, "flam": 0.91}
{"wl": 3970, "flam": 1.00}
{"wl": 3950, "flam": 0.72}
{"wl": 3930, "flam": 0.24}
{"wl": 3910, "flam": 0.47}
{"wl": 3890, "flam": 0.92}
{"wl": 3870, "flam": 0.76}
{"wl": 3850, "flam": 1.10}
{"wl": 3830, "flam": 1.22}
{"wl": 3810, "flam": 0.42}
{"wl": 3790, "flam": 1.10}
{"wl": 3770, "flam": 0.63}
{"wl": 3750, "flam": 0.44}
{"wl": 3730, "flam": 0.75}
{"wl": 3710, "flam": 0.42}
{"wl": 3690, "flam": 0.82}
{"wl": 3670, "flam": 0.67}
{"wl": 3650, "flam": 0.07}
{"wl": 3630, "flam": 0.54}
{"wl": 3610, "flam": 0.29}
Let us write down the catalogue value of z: 0.25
